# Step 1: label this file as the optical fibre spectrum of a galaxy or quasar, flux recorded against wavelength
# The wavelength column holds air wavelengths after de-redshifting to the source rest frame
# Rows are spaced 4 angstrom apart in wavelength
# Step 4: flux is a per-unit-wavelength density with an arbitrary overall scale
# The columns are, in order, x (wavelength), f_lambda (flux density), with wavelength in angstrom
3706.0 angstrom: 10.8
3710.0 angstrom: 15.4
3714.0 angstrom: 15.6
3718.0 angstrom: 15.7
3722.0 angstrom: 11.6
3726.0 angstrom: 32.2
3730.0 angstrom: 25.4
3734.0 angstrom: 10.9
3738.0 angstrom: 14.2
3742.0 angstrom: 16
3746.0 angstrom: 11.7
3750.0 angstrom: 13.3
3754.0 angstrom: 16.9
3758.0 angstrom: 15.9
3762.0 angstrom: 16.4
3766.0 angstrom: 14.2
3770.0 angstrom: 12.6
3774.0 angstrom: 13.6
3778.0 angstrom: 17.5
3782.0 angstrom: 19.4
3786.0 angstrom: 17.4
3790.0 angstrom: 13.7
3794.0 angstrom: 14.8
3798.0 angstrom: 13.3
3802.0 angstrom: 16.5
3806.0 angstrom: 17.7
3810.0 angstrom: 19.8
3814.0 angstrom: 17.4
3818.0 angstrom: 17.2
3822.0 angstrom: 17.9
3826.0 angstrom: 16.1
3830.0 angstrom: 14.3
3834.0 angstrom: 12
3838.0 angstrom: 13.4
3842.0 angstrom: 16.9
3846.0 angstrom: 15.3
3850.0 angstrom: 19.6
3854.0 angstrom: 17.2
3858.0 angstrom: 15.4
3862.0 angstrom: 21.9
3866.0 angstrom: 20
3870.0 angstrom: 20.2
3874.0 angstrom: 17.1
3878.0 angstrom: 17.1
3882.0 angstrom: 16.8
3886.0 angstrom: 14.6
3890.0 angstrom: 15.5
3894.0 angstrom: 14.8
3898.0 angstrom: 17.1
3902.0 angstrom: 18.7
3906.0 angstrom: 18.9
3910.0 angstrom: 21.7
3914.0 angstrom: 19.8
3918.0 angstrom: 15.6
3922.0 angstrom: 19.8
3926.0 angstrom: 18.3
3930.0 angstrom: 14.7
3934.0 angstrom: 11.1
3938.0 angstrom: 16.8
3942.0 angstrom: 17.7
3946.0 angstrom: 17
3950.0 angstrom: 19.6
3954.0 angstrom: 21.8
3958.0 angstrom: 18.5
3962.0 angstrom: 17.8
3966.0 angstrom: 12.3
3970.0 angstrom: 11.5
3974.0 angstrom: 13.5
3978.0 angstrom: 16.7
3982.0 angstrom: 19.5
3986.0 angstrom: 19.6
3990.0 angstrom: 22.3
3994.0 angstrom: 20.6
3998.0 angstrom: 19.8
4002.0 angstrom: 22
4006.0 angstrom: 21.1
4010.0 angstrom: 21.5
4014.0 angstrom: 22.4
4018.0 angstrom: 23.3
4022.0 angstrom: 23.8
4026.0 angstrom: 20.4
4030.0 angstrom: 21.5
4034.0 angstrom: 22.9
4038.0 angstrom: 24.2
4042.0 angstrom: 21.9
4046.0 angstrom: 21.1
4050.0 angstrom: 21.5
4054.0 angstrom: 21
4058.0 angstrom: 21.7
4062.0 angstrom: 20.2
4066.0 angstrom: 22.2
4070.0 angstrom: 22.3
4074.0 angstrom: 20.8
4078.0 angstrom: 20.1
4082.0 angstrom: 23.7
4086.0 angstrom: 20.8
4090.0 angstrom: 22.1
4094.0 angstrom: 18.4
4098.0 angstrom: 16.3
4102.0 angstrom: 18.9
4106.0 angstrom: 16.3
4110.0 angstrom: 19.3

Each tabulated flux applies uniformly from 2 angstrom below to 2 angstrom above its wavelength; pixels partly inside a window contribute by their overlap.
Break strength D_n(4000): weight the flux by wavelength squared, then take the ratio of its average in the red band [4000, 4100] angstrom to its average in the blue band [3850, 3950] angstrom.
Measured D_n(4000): 1.3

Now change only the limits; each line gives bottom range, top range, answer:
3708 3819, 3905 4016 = 1.24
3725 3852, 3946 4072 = 1.40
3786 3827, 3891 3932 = 1.14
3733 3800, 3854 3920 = 1.27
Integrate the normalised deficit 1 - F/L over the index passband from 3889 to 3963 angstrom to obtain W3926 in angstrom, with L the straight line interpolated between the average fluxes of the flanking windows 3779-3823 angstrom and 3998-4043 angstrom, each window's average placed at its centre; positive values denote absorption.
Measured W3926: 8.2 angstrom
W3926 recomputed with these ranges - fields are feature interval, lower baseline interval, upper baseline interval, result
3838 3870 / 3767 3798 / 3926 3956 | -3.46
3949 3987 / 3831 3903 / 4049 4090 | 4.30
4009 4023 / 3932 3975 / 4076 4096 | -3.24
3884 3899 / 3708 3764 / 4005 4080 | 2.97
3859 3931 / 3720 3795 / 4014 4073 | 3.96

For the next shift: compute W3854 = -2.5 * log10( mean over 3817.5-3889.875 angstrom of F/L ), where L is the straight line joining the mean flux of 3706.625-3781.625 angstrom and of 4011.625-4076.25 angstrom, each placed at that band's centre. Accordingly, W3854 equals 0.09 mag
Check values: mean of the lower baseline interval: 16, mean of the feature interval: 16.8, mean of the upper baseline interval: 21.9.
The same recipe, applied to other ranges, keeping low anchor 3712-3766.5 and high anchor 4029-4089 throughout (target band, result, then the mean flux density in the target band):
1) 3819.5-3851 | 0.16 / 15.6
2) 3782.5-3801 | 0.14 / 15.3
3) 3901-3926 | 0.02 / 19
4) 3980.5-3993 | 0.00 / 20.5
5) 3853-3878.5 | 0.00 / 18.5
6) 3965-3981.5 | 0.40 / 14.1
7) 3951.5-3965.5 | 0.08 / 18.6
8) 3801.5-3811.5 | -0.03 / 18.1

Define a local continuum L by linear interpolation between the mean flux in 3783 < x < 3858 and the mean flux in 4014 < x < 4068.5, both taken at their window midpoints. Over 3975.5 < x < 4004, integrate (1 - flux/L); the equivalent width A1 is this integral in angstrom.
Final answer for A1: 1.0 angstrom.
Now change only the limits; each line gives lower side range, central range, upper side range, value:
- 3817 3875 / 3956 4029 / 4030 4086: 3.8 angstrom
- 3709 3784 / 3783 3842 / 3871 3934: 2.6 angstrom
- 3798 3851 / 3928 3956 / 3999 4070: 3.6 angstrom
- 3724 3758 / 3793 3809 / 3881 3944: 1.3 angstrom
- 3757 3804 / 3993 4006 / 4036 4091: -0.4 angstrom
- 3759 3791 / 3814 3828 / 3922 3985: -1.1 angstrom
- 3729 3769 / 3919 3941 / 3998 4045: 4.0 angstrom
